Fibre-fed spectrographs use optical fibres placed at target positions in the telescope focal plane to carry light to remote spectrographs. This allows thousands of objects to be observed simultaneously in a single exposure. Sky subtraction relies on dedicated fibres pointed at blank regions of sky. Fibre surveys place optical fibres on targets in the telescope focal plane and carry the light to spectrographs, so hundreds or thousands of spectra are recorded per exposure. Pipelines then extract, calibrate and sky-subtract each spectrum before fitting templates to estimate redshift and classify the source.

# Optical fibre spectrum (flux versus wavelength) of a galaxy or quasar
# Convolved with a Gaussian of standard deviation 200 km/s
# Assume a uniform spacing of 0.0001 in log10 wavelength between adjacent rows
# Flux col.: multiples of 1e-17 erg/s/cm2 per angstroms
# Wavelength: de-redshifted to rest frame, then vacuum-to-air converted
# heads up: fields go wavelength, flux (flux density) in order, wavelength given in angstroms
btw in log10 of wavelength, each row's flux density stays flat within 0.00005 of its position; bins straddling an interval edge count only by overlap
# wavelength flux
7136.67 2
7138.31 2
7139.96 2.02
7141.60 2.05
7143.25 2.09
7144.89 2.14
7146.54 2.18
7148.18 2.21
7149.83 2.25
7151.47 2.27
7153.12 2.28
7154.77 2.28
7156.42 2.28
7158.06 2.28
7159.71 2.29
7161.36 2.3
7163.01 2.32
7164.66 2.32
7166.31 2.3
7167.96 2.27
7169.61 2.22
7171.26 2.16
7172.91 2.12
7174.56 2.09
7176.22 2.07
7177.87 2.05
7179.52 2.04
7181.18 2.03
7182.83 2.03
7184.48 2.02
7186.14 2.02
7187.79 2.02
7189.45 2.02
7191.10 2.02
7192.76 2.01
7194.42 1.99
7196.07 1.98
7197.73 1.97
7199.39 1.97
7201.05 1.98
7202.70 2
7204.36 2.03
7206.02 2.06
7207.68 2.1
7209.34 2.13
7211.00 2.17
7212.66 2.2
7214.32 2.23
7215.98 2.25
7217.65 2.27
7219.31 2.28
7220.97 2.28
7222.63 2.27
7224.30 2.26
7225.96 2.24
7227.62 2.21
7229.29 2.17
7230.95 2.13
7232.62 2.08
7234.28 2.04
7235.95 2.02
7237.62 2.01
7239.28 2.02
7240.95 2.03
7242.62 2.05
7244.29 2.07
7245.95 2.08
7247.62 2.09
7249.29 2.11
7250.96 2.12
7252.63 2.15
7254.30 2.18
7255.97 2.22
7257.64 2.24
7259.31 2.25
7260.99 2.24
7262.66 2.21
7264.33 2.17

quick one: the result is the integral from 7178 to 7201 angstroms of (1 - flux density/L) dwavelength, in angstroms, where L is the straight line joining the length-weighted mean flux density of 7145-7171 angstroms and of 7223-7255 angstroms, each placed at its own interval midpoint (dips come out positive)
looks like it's 2.0 angstroms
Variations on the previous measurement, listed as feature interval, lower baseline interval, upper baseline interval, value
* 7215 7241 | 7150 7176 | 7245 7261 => 0.3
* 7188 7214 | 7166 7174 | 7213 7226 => 2.3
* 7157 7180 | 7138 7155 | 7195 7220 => -0.7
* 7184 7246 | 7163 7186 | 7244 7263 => 1.5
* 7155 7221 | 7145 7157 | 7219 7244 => 1.9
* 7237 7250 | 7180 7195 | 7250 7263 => 0.6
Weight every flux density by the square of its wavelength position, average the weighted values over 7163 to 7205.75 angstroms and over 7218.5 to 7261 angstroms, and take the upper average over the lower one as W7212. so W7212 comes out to 1.1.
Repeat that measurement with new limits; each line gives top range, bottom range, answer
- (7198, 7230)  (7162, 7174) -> 0.98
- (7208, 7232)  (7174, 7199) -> 1.11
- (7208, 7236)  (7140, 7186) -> 1.02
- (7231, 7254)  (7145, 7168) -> 0.93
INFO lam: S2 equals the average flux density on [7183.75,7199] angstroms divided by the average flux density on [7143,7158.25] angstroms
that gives 0.9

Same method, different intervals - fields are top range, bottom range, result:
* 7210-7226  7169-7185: 1.08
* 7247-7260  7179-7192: 1.07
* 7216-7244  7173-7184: 1.05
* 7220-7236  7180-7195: 1.08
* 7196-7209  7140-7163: 0.91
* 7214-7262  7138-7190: 1.00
